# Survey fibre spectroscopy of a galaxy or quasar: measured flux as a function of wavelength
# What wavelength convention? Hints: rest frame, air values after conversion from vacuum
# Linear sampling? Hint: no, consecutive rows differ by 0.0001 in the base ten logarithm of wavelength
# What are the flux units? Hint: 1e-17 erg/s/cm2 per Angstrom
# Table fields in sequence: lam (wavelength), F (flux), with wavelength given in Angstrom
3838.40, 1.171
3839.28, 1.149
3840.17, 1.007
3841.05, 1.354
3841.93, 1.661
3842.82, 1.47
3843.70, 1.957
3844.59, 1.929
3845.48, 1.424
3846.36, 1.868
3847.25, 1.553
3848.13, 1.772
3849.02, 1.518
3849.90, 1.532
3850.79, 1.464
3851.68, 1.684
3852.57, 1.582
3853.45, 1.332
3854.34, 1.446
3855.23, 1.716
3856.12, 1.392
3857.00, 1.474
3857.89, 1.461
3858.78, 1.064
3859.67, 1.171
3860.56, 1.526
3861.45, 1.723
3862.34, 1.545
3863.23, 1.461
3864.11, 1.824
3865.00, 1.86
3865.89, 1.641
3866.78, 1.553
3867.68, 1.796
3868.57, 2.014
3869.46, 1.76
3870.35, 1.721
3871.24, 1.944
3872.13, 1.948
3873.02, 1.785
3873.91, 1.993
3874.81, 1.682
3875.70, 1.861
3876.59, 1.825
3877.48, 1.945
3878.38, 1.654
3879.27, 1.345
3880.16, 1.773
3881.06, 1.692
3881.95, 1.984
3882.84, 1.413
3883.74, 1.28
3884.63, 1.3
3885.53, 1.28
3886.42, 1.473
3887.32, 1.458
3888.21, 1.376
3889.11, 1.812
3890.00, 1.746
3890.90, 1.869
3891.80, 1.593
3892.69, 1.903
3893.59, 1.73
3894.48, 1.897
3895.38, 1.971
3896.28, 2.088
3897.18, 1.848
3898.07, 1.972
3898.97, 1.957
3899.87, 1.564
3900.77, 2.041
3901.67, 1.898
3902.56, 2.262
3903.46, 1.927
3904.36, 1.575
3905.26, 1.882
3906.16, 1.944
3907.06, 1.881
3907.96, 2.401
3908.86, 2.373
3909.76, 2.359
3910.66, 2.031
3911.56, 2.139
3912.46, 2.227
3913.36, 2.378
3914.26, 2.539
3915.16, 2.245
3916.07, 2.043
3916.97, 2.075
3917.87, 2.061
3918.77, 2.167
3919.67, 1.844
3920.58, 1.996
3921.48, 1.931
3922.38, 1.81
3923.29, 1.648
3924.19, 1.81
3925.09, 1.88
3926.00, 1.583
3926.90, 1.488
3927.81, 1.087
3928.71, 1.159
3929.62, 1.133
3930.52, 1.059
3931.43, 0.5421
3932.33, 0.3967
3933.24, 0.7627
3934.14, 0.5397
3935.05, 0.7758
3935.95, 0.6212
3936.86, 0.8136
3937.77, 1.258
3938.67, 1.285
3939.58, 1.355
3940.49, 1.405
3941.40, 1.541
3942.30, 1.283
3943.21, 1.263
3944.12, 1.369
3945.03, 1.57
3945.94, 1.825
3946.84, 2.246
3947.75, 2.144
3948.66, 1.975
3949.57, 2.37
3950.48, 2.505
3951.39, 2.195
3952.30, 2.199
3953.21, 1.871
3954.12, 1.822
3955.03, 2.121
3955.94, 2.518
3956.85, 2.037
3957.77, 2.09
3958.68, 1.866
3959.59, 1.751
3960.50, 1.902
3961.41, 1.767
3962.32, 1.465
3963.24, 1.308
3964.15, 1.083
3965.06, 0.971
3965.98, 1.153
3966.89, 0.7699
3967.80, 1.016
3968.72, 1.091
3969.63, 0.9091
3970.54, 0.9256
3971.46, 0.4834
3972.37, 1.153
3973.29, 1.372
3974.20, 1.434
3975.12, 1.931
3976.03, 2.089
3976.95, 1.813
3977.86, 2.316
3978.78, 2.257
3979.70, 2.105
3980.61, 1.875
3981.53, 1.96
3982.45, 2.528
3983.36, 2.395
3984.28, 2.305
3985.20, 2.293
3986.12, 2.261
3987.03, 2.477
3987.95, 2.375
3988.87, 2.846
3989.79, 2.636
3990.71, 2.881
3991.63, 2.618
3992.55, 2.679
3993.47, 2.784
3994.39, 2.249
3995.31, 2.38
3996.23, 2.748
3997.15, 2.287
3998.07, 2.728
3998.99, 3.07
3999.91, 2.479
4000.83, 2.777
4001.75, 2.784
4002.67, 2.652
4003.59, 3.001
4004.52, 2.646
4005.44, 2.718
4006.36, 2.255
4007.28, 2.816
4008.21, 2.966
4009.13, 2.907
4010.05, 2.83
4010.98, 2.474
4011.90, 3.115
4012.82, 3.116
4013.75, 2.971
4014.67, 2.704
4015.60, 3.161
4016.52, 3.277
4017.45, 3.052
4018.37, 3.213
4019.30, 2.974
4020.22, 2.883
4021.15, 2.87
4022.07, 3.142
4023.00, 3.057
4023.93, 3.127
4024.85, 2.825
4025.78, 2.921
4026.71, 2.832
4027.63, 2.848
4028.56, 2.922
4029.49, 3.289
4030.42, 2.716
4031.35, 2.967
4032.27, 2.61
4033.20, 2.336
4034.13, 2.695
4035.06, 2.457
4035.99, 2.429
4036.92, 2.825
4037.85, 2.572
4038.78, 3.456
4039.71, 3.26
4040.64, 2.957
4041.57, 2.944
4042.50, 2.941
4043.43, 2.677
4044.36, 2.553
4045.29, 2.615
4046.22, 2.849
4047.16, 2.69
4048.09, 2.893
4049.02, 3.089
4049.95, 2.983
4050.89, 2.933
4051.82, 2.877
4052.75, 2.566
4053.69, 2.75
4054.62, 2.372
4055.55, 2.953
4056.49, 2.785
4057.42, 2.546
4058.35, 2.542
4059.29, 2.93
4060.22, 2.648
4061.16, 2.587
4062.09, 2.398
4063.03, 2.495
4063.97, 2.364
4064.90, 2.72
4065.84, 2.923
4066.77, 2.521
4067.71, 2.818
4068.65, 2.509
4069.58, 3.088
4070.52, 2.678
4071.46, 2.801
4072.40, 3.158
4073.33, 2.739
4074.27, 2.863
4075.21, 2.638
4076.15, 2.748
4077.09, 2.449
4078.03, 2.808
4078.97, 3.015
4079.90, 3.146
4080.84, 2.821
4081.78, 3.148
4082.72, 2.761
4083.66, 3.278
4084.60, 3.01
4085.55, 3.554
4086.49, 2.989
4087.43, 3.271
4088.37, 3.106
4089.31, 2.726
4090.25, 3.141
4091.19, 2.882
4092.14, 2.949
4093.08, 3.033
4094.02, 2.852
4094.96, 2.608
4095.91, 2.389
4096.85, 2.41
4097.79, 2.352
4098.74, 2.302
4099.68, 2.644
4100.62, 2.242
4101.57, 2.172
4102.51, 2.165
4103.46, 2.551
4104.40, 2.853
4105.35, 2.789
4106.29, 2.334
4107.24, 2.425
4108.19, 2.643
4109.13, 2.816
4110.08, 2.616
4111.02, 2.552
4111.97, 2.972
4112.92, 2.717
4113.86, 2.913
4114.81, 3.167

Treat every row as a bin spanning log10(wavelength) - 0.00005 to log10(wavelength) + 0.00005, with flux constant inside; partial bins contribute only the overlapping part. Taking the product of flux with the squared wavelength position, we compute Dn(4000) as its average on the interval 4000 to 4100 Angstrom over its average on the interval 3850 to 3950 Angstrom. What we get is 1.82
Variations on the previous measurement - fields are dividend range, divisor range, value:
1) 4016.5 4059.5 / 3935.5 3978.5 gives 1.87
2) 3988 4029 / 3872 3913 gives 1.64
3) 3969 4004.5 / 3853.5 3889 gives 1.47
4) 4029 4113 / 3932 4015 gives 1.45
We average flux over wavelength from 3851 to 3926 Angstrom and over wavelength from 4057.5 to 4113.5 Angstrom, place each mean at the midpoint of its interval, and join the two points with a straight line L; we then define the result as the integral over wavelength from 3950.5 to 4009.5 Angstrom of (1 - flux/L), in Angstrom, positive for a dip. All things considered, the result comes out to 3.8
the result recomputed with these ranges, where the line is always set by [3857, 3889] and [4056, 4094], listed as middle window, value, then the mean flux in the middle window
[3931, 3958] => 6.8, 1.55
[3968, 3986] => 4.1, 1.75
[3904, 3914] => -1.5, 2.12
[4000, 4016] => -2.4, 2.81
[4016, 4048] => -3.7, 2.88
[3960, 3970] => 4.4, 1.23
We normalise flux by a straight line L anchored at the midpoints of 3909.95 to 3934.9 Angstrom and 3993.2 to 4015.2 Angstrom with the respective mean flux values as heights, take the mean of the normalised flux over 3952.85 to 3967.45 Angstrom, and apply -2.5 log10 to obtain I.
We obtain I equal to 0.28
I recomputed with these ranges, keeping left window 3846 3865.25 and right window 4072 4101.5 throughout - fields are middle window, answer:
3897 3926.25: -0.09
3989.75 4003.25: -0.14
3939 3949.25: 0.24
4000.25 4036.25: -0.17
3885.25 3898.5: 0.00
